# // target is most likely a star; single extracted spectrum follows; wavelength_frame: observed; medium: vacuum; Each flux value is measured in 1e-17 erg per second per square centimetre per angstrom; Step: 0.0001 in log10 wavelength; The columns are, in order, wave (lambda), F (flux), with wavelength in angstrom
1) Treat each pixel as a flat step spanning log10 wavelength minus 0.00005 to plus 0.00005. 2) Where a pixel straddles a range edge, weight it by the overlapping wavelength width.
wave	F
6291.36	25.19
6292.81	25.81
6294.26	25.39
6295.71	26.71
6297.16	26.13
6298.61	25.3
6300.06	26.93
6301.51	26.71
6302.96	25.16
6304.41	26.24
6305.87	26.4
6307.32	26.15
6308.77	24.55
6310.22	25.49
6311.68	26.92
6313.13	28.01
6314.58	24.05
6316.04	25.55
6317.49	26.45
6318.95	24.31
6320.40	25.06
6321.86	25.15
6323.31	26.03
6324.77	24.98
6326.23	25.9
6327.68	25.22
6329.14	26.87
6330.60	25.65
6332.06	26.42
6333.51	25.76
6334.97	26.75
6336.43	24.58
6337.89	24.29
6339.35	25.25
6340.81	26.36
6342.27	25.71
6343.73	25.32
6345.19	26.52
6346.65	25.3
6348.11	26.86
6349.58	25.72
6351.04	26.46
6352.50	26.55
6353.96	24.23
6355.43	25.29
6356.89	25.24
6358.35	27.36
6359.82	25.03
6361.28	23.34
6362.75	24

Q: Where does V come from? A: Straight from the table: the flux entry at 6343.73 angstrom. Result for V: 25.32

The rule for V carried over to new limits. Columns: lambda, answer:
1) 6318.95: 24.31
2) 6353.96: 24.23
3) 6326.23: 25.9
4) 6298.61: 25.3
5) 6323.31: 26.03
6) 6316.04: 25.55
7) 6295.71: 26.71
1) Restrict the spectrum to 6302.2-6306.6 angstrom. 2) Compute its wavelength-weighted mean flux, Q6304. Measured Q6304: 25.9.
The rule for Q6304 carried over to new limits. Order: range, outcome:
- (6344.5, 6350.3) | 26.1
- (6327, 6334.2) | 26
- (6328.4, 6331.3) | 26.2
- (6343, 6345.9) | 25.9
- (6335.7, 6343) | 25.2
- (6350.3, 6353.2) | 26.5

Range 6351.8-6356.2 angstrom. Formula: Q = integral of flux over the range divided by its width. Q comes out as 25.3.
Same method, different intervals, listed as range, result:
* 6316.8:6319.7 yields 25.4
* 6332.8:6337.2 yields 25.7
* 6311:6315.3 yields 26.4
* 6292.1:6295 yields 25.6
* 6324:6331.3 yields 25.7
